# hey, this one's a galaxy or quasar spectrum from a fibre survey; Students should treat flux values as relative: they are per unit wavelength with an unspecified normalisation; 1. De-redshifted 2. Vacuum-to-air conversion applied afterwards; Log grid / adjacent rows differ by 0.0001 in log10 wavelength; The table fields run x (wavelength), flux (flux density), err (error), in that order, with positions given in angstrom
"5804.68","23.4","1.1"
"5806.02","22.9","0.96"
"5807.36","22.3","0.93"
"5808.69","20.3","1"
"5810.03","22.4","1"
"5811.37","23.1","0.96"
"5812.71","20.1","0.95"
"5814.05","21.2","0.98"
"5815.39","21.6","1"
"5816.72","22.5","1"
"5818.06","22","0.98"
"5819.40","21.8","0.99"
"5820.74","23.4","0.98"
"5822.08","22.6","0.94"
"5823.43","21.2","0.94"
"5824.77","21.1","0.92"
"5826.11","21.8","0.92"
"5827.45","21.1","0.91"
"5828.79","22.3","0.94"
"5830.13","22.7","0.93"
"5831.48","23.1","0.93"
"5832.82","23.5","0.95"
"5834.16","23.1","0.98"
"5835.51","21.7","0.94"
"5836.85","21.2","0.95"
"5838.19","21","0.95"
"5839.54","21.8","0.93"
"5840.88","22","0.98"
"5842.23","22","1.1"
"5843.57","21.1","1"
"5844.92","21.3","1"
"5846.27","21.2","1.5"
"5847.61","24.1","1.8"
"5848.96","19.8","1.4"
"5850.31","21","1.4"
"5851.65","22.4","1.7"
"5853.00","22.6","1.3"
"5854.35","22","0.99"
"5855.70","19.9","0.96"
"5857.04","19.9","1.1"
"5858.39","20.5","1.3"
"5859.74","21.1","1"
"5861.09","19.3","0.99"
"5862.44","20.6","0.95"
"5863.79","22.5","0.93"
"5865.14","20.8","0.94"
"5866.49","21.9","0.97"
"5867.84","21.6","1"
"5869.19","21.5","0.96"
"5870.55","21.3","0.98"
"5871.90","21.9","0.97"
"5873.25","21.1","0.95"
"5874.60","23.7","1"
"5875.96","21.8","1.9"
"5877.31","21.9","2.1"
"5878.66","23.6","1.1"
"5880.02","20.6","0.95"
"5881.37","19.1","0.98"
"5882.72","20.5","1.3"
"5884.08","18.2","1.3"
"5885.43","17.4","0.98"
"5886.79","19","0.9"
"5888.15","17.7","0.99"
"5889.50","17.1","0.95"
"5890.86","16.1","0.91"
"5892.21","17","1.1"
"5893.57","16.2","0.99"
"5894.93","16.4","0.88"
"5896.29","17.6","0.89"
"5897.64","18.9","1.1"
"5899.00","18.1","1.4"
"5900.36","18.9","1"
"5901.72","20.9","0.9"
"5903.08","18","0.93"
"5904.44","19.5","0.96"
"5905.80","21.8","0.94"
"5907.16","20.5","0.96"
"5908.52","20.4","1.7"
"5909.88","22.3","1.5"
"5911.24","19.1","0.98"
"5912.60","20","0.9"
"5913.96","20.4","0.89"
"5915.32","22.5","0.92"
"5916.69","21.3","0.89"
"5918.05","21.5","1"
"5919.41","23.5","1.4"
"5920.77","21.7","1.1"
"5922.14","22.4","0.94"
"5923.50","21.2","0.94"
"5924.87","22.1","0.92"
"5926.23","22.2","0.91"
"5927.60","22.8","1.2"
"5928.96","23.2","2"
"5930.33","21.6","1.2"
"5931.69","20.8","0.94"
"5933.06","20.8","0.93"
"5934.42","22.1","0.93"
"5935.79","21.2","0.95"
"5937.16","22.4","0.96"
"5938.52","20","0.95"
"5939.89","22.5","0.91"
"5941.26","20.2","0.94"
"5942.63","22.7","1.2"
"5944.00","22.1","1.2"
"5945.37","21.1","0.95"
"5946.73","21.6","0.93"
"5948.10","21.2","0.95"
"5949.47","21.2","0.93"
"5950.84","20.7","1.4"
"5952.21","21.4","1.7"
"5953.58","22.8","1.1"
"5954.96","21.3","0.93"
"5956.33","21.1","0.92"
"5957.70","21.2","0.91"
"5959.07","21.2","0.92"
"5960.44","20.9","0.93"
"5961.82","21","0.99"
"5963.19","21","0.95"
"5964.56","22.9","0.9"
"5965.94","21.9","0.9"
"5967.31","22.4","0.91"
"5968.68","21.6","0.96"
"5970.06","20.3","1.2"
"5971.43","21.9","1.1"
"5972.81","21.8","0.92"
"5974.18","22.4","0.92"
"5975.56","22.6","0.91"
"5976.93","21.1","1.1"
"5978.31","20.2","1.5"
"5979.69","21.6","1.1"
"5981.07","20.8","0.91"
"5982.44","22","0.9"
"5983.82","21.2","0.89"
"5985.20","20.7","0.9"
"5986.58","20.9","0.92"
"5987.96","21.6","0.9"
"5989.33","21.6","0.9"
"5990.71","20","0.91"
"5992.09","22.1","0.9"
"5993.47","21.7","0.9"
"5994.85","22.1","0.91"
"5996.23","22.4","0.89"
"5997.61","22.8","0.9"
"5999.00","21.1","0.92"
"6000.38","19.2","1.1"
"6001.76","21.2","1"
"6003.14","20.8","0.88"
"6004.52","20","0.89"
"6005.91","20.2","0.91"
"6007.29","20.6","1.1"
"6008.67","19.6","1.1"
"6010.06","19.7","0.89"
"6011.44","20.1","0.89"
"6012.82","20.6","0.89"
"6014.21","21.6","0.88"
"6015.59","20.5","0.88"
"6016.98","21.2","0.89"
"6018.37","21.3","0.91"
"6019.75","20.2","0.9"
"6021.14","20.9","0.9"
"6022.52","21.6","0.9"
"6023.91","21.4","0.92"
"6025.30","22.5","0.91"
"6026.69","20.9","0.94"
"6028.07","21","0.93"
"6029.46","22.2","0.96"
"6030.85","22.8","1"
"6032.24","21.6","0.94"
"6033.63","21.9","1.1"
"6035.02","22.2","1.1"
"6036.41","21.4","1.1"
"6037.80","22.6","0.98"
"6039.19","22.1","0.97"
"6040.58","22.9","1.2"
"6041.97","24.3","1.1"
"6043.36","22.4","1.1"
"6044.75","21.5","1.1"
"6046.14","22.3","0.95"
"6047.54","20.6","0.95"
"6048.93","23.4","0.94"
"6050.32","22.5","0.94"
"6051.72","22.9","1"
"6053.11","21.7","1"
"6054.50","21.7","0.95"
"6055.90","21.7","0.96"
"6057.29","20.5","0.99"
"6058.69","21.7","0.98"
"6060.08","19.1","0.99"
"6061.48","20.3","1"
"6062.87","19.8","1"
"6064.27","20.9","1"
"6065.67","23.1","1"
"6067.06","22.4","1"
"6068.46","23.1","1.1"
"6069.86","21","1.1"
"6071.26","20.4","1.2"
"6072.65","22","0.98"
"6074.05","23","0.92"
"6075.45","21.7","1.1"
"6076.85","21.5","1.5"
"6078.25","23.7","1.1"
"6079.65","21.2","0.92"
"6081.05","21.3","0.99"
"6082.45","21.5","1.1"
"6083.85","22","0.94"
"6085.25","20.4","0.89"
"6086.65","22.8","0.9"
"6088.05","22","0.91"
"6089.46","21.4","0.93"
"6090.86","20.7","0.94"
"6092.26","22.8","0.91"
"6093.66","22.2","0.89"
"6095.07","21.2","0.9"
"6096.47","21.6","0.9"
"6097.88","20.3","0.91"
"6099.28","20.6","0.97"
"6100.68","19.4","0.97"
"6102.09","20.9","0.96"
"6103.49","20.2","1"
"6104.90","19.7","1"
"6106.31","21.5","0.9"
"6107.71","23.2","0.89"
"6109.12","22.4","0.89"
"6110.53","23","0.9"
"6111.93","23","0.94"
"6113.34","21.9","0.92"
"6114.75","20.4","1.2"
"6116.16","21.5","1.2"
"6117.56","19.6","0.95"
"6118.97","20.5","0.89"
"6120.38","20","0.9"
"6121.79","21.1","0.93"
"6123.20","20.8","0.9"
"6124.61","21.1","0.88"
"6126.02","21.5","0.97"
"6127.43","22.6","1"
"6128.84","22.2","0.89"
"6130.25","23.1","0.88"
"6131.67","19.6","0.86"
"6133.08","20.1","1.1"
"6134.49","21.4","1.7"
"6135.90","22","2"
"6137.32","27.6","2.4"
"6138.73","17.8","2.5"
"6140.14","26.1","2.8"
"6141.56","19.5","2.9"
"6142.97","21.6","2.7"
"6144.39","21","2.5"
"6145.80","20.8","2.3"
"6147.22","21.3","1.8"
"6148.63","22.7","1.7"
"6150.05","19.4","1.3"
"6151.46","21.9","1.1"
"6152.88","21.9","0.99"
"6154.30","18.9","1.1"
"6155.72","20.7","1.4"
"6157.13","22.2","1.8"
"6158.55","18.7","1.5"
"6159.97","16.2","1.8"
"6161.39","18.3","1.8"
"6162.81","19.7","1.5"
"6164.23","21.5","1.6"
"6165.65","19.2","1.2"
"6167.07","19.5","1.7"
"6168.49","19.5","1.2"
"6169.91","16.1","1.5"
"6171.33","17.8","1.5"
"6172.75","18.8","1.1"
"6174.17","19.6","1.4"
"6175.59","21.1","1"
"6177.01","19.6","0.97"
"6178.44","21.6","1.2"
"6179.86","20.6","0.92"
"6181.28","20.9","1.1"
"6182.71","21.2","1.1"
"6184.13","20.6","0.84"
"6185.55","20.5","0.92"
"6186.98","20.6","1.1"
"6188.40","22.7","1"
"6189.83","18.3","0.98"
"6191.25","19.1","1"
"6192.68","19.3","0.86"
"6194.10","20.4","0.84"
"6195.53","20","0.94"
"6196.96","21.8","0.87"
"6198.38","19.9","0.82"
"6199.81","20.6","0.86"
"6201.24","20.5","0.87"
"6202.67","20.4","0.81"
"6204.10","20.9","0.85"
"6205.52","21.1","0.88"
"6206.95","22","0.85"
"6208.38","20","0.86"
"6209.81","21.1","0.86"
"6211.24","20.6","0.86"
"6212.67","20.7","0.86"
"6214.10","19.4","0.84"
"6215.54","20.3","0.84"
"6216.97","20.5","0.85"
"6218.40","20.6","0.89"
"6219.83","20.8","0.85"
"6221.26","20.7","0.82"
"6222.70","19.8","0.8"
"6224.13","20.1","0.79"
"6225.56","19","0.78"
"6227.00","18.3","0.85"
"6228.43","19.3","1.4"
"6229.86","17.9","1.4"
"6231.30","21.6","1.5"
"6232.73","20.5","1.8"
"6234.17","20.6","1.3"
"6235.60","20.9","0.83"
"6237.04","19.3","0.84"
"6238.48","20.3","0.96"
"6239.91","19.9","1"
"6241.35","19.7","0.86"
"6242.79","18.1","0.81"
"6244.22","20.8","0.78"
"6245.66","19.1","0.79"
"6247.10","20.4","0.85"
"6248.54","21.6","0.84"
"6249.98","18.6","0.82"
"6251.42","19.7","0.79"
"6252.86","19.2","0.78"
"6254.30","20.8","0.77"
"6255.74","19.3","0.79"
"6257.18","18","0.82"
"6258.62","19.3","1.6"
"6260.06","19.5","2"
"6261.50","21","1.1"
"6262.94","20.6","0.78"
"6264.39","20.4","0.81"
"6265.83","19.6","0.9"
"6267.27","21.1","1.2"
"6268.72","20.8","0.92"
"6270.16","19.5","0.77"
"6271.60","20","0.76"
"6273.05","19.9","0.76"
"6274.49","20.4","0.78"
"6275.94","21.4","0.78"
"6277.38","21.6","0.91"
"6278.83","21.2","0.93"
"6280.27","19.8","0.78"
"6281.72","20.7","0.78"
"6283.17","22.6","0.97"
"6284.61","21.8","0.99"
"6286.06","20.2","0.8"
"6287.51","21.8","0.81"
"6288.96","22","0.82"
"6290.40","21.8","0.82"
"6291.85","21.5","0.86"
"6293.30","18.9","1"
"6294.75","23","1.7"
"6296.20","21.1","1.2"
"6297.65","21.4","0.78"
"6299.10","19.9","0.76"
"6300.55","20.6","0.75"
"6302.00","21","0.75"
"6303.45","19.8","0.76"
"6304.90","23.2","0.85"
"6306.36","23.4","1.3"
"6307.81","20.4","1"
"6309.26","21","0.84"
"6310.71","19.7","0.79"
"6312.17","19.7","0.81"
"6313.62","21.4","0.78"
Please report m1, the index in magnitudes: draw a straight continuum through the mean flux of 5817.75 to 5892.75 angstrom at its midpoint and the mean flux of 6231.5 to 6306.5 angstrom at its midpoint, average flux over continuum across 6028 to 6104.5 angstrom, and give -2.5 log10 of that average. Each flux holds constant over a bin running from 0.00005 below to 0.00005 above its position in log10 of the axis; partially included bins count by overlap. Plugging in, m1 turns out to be -0.04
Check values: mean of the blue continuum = 21.1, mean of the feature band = 21.7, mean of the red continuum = 20.5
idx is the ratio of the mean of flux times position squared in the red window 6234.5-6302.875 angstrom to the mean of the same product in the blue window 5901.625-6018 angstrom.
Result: 1.06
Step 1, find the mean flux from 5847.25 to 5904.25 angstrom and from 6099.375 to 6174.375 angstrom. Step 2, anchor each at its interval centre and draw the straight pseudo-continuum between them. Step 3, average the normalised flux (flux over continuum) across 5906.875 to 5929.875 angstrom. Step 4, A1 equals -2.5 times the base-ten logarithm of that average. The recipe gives -0.07 mag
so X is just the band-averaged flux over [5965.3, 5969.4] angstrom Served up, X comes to 22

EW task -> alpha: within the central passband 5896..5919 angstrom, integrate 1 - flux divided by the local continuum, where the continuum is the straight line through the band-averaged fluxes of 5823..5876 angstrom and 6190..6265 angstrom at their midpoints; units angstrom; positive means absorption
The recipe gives 1.28 angstrom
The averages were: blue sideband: 21.6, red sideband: 20.1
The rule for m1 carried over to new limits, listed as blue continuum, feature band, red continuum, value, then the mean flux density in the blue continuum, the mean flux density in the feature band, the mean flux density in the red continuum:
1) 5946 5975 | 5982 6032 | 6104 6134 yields 0.02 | 21.5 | 21.1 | 21.4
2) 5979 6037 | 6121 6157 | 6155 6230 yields -0.06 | 21.2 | 21.5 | 20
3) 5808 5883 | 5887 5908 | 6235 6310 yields 0.17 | 21.6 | 18.3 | 20.5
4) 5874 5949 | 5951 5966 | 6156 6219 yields -0.05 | 20.5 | 21.5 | 20.1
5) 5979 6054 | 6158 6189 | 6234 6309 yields 0.06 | 21.5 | 19.7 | 20.5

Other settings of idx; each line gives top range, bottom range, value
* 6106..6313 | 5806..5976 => 1.08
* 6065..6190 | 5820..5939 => 1.09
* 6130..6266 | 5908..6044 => 1.02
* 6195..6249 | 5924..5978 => 1.02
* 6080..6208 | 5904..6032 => 1.03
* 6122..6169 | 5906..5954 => 1.04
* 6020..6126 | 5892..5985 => 1.07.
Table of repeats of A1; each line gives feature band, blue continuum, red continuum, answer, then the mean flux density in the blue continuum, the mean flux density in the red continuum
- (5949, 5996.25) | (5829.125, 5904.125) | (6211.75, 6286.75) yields -0.05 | 20.5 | 20.1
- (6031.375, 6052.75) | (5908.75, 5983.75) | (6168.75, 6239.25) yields -0.06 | 21.5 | 20.2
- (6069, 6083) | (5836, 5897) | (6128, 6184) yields -0.06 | 20.5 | 20.6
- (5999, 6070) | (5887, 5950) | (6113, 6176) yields -0.04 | 20.5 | 20.6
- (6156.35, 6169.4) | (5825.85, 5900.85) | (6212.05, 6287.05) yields 0.05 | 20.6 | 20.1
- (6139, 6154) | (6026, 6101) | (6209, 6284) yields -0.02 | 21.7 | 20.1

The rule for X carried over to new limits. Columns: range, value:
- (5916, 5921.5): 22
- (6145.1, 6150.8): 21.1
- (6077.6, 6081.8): 22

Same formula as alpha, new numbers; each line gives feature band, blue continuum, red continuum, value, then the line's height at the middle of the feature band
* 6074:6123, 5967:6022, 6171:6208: -1.58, 20.7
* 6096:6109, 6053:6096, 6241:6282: 0.29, 21.3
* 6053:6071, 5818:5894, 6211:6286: -0.62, 20.6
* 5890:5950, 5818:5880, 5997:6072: 2.69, 21.6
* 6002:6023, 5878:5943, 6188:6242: -0.35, 20.3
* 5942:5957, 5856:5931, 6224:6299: -0.86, 20.4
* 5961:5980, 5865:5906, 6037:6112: -0.97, 20.6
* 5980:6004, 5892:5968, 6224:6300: -0.54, 20.8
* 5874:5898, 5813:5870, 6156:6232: 2.71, 21.4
